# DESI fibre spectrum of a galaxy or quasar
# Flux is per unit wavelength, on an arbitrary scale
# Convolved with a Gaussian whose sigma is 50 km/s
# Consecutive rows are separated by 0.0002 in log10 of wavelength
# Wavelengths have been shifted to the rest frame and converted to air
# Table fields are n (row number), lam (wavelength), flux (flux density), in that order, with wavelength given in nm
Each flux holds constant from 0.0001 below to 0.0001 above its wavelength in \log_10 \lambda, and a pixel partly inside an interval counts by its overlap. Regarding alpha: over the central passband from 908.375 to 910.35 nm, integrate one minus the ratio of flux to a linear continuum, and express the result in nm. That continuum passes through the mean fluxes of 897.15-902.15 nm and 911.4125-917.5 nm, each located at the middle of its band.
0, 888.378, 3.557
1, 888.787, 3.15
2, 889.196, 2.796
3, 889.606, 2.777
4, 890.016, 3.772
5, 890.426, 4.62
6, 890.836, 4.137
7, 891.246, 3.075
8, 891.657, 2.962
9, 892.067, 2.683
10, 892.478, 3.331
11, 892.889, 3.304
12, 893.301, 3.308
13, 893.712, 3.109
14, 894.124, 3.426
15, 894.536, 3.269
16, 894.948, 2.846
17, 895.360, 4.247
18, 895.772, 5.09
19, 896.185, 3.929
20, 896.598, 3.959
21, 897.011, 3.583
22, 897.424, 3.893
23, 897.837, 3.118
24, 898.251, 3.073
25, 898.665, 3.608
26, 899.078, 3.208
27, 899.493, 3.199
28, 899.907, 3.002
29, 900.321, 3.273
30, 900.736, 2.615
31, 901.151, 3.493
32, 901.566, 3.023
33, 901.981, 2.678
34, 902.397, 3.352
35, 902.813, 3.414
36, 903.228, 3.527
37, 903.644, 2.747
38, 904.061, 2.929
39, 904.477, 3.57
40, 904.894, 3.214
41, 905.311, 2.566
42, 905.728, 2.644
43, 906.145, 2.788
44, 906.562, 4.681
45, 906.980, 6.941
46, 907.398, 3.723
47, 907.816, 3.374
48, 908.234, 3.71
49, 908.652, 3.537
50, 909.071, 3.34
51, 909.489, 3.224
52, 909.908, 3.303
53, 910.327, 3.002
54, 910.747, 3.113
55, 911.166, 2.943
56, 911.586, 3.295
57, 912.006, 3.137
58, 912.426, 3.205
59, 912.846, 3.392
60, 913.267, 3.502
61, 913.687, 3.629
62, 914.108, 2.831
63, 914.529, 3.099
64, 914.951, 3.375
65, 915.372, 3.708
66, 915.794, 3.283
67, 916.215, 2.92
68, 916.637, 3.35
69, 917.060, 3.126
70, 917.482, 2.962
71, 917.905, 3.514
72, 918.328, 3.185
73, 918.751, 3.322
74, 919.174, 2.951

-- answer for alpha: -0.05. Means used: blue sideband 3.19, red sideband 3.26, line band 3.32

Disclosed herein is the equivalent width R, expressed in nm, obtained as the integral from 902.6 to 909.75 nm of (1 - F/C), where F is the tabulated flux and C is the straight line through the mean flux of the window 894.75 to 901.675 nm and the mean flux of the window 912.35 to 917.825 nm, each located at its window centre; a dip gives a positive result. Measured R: -0.30 nm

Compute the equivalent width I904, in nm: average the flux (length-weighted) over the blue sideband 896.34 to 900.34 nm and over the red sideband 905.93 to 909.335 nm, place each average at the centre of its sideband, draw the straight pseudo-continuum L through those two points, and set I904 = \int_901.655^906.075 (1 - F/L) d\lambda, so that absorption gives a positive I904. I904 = 0.82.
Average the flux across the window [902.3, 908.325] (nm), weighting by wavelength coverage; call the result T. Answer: 3.55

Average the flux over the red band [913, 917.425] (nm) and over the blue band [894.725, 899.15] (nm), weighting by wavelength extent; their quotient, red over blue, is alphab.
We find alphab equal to 0.88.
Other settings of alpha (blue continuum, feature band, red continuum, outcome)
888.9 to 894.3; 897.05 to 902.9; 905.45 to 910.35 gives 0.50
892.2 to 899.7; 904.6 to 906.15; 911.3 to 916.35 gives 0.25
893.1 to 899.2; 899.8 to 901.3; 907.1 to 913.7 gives 0.18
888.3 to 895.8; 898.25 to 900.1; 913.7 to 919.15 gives 0.06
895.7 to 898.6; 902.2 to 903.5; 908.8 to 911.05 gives 0.04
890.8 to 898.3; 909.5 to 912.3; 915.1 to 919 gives 0.15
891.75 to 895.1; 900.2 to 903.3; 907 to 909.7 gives 0.29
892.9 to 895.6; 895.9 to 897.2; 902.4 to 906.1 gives -0.23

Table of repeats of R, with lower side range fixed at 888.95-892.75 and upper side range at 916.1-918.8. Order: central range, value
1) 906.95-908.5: -0.41 nm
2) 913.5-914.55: 0.01 nm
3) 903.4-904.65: 0.07 nm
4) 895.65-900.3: -0.36 nm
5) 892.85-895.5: -0.01 nm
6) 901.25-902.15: 0.10 nm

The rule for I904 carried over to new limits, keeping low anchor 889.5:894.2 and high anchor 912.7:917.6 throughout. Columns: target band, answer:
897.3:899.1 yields -0.011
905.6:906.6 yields 0.032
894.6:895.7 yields -0.108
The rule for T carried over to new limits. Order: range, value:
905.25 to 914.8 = 3.45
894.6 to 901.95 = 3.46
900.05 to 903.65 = 3.14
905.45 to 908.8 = 3.9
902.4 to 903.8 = 3.27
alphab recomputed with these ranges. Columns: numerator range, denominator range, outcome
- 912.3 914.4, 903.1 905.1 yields 1.04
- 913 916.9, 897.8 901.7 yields 1.04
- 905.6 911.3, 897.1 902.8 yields 1.13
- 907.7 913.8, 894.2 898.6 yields 0.90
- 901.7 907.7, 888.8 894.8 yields 1.05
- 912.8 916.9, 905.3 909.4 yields 0.88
